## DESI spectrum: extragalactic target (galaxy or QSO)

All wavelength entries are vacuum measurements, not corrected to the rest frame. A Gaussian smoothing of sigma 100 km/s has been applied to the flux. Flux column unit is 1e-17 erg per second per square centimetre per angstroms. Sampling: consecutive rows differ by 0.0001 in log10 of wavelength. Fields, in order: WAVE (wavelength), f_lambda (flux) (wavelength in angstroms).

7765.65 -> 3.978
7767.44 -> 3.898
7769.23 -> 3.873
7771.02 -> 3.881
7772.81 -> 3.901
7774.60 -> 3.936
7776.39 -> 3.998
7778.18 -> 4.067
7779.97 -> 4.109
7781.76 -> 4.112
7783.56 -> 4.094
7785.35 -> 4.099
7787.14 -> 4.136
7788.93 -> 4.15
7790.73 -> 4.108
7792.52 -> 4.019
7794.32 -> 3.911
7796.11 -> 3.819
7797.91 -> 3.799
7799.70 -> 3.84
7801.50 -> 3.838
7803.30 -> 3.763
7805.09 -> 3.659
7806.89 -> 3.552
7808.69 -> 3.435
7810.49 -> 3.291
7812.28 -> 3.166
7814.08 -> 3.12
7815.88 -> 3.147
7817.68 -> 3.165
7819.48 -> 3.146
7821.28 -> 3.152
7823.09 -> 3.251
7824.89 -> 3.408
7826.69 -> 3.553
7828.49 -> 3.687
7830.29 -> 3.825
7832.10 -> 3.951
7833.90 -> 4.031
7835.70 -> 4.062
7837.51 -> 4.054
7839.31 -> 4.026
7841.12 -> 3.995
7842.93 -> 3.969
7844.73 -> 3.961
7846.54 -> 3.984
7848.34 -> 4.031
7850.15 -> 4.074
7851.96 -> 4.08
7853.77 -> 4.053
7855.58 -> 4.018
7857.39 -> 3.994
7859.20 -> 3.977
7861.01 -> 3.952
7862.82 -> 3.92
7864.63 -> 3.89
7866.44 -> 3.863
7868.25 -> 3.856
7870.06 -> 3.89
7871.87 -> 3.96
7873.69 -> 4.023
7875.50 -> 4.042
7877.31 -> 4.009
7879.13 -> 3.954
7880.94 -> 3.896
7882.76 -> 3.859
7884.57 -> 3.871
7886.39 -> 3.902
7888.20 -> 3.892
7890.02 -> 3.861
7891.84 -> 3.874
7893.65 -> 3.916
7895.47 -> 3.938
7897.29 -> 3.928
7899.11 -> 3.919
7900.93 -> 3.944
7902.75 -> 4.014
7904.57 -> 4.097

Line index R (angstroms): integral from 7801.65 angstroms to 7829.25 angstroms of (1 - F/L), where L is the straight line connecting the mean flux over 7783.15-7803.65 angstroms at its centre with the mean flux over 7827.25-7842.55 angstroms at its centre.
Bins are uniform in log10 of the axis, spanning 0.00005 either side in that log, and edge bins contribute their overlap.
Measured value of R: 4.0 angstroms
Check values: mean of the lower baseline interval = 3.97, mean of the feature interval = 3.38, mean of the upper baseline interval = 3.94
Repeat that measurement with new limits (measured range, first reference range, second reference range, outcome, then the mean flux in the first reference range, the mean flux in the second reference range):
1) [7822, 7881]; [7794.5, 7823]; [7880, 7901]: -3.6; 3.46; 3.9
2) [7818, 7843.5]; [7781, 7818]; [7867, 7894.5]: 0.7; 3.73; 3.92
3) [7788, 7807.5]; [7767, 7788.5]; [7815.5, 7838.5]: -0.1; 4.01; 3.58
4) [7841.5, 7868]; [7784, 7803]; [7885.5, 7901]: -0.3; 3.97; 3.91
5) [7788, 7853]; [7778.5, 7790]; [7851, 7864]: 5.3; 4.11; 4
